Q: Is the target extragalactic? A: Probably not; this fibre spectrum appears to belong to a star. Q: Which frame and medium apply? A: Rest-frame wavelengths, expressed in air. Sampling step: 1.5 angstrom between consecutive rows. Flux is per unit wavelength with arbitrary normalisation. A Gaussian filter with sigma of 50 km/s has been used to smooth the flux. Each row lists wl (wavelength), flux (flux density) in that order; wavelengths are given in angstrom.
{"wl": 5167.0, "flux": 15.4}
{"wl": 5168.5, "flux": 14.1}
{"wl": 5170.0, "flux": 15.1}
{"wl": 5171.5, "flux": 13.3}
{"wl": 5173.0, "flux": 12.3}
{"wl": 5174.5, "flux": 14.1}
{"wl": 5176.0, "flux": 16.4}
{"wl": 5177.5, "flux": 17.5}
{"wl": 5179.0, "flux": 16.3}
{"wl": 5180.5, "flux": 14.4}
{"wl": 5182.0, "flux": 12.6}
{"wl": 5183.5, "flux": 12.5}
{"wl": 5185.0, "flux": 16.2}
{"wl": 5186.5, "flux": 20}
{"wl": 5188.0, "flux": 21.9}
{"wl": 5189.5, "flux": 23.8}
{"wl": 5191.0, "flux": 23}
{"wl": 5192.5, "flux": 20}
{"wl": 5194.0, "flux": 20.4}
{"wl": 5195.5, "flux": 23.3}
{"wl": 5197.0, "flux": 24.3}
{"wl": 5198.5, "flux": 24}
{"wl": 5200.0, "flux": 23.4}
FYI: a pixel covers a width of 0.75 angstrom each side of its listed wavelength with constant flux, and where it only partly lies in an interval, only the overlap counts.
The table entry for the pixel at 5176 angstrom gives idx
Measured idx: 16.4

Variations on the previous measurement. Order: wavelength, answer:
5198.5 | 24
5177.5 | 17.5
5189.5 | 23.8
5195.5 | 23.3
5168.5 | 14.1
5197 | 24.3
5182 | 12.6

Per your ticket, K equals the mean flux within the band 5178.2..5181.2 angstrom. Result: 15.4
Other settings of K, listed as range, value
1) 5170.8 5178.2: 14.7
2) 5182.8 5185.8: 14.5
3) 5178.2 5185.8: 14.5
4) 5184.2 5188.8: 19.3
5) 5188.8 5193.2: 22.3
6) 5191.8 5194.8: 20.3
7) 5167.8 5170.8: 14.6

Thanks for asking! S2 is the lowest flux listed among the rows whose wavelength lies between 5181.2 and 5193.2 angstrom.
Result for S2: 12.5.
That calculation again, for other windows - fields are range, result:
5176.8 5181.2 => 14.4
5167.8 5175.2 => 12.3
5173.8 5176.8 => 14.1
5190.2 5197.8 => 20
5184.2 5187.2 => 16.2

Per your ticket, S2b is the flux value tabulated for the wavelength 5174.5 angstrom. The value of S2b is 14.1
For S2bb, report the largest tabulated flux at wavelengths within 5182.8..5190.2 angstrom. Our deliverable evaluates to 23.8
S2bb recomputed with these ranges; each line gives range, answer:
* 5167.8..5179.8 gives 17.5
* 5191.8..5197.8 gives 24.3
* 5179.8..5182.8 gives 14.4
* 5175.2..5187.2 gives 20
